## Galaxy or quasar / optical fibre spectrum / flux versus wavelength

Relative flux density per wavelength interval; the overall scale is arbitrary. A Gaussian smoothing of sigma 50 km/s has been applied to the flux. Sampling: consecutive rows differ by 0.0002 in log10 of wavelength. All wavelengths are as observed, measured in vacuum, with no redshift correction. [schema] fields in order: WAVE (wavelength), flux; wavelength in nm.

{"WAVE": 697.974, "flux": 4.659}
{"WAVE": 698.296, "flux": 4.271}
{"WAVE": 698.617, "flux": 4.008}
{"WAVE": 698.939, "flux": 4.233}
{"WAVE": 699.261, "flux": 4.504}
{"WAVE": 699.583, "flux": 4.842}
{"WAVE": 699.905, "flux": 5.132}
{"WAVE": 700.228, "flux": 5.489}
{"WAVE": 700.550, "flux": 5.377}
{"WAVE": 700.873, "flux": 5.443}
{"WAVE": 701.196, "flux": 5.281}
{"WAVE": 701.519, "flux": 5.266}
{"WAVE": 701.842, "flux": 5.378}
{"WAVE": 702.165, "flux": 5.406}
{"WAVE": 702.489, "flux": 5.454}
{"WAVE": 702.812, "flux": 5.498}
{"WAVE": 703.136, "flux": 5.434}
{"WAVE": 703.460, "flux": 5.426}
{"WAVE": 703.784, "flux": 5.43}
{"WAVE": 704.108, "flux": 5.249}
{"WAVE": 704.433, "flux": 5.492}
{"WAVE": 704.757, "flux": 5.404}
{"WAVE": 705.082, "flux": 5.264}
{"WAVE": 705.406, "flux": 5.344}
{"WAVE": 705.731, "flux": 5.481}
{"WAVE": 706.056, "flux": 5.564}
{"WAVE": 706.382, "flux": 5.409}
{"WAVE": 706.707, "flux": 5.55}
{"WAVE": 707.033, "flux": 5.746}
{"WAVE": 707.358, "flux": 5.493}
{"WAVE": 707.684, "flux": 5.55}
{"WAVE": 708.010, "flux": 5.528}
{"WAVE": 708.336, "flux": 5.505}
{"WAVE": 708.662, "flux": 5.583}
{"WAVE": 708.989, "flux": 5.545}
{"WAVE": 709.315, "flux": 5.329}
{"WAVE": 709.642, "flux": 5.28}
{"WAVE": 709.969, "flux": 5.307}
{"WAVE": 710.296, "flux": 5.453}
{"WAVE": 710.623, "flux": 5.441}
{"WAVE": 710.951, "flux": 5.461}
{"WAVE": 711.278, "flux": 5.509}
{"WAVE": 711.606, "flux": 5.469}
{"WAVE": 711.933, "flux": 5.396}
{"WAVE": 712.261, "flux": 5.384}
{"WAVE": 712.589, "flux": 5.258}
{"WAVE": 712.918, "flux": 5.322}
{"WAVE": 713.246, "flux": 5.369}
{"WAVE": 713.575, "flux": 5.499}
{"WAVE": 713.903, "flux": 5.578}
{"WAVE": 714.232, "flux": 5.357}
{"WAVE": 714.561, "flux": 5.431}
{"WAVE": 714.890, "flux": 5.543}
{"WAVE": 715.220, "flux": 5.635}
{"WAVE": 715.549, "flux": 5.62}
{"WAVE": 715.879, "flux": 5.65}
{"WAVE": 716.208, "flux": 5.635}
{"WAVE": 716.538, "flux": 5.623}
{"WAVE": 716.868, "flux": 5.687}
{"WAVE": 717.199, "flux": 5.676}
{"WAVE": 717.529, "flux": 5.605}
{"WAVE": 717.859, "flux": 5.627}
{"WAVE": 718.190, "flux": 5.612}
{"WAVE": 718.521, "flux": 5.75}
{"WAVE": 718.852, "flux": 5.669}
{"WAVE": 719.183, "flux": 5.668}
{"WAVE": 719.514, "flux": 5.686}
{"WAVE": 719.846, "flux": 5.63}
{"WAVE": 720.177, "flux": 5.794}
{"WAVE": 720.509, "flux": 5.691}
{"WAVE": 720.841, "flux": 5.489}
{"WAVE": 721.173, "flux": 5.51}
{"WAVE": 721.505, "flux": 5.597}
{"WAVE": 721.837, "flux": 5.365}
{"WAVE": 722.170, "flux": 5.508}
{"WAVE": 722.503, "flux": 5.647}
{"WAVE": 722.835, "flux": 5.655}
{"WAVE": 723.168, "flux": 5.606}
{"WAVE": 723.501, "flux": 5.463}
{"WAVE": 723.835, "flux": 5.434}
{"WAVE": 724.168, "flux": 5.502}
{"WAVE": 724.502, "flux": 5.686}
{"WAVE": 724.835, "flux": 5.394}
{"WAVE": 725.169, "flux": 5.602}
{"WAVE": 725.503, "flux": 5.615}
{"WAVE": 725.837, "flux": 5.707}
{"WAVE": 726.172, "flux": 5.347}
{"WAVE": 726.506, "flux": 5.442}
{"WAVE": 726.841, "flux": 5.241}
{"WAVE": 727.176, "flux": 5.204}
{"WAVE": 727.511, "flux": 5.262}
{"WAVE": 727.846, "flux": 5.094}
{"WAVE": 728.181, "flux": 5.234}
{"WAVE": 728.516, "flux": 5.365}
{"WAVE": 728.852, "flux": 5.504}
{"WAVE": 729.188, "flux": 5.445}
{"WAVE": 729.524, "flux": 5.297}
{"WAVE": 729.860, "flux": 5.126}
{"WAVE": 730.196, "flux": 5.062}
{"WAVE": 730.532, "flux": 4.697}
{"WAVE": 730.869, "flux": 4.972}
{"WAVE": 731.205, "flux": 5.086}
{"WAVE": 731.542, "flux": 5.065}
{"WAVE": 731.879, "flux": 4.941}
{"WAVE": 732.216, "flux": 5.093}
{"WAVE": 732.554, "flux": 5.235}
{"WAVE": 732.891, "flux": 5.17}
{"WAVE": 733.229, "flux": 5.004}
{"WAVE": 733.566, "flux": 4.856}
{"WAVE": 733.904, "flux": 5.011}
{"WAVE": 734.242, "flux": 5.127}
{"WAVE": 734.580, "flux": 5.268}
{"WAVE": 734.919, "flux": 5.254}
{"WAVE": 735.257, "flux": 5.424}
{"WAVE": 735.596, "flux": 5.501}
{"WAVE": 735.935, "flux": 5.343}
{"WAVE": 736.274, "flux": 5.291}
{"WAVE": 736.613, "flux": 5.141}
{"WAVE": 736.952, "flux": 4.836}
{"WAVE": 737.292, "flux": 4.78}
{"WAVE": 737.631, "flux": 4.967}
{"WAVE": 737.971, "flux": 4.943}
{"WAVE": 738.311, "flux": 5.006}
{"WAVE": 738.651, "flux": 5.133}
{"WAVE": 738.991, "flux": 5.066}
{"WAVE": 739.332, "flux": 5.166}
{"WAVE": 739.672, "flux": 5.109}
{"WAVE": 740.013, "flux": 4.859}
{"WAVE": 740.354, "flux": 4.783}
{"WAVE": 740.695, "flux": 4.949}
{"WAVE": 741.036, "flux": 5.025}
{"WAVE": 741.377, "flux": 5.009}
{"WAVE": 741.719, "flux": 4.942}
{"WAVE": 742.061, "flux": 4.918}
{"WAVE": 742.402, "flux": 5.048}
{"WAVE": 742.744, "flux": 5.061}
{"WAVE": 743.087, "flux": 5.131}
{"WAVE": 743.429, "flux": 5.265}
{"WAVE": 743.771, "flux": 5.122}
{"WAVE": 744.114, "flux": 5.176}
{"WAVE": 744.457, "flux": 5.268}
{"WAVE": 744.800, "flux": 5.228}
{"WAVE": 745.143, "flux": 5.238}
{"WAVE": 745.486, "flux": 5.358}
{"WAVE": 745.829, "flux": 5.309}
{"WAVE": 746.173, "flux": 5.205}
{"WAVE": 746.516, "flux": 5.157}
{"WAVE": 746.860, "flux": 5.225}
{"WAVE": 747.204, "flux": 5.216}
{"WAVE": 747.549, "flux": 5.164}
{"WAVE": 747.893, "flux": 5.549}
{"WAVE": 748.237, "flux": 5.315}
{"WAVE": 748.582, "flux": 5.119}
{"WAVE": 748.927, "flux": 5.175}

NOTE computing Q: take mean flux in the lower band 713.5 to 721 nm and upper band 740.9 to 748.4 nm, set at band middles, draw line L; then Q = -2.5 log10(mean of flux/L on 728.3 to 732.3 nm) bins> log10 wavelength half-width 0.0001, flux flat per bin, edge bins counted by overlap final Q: 0.06 mag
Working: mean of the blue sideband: 5.62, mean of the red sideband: 5.18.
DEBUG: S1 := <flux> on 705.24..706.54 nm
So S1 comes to 5.45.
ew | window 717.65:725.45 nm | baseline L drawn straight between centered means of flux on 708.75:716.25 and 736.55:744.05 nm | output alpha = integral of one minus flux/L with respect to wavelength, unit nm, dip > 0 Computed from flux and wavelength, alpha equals -0.41 nm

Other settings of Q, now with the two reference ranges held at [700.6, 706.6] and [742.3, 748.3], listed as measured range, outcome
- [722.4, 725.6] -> -0.05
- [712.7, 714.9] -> -0.01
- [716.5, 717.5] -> -0.06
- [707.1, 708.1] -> -0.03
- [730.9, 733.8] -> 0.05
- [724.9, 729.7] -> -0.02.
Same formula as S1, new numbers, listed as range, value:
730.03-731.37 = 4.96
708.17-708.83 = 5.54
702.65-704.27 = 5.41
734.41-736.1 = 5.36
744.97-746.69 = 5.26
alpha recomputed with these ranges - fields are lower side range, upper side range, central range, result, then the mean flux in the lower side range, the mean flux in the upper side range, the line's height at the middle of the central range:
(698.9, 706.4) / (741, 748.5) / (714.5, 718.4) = -0.27 nm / 5.3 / 5.18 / 5.26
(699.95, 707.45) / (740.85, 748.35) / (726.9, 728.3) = 0.02 nm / 5.42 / 5.18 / 5.28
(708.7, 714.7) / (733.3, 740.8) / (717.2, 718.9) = -0.10 nm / 5.41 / 5.08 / 5.33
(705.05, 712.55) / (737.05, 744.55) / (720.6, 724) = -0.16 nm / 5.46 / 5.03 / 5.28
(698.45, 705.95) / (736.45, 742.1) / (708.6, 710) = -0.06 nm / 5.21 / 4.98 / 5.17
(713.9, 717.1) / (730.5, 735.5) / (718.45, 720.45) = -0.08 nm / 5.58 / 5.1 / 5.47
